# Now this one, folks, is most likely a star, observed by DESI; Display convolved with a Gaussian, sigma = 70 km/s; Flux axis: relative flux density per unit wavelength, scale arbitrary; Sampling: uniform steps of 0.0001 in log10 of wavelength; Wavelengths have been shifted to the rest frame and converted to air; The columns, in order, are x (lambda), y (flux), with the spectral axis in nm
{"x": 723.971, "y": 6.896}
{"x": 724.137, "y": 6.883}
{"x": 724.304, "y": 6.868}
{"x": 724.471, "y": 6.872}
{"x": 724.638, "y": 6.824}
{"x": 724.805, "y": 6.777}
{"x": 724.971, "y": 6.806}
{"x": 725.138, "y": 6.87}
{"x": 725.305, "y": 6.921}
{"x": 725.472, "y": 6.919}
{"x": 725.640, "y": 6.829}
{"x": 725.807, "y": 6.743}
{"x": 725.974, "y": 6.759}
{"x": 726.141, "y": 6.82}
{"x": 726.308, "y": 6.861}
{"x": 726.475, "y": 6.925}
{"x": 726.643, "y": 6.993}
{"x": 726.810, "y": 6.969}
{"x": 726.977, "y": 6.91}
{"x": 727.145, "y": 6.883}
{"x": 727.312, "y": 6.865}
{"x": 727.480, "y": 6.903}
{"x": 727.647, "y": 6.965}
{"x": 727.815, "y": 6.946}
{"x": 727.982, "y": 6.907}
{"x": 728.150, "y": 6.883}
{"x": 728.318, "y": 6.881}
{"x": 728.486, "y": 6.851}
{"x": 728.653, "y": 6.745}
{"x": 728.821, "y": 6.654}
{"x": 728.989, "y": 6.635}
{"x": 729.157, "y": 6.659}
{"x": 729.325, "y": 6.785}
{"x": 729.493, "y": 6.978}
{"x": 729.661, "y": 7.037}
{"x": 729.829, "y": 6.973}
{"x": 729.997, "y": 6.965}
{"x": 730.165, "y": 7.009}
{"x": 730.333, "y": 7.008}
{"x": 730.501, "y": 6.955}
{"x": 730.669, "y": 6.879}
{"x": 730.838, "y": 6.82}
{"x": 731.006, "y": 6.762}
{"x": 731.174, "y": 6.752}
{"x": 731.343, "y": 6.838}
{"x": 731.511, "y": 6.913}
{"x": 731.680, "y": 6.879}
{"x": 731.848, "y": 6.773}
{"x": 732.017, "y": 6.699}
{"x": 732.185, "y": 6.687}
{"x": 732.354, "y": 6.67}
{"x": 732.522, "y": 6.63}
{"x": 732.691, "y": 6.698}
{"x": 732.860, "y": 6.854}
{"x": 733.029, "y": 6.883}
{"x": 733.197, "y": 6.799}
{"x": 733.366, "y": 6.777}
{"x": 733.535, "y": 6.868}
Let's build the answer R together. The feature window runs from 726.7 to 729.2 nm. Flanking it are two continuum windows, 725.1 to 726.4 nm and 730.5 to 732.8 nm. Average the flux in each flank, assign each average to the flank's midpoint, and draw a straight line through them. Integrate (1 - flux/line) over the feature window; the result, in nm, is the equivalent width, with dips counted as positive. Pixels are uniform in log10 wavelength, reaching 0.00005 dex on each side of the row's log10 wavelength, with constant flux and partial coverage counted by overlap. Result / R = -0.01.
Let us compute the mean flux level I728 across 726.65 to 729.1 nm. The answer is 6.86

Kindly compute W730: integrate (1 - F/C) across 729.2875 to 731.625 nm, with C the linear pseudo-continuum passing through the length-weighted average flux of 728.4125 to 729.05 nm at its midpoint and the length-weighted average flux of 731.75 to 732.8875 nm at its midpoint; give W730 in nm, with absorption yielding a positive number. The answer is -0.07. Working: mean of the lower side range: 6.73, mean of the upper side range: 6.71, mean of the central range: 6.91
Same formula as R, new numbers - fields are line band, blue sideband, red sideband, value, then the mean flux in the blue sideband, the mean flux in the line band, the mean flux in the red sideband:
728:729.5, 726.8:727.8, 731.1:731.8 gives 0.02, 6.91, 6.78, 6.84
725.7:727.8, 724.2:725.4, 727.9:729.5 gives -0.02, 6.85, 6.89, 6.79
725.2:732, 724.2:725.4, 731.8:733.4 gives -0.07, 6.85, 6.87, 6.75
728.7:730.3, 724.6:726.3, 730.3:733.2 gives -0.01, 6.83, 6.86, 6.8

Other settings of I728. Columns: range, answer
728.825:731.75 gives 6.87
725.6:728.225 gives 6.89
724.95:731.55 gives 6.87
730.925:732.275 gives 6.79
